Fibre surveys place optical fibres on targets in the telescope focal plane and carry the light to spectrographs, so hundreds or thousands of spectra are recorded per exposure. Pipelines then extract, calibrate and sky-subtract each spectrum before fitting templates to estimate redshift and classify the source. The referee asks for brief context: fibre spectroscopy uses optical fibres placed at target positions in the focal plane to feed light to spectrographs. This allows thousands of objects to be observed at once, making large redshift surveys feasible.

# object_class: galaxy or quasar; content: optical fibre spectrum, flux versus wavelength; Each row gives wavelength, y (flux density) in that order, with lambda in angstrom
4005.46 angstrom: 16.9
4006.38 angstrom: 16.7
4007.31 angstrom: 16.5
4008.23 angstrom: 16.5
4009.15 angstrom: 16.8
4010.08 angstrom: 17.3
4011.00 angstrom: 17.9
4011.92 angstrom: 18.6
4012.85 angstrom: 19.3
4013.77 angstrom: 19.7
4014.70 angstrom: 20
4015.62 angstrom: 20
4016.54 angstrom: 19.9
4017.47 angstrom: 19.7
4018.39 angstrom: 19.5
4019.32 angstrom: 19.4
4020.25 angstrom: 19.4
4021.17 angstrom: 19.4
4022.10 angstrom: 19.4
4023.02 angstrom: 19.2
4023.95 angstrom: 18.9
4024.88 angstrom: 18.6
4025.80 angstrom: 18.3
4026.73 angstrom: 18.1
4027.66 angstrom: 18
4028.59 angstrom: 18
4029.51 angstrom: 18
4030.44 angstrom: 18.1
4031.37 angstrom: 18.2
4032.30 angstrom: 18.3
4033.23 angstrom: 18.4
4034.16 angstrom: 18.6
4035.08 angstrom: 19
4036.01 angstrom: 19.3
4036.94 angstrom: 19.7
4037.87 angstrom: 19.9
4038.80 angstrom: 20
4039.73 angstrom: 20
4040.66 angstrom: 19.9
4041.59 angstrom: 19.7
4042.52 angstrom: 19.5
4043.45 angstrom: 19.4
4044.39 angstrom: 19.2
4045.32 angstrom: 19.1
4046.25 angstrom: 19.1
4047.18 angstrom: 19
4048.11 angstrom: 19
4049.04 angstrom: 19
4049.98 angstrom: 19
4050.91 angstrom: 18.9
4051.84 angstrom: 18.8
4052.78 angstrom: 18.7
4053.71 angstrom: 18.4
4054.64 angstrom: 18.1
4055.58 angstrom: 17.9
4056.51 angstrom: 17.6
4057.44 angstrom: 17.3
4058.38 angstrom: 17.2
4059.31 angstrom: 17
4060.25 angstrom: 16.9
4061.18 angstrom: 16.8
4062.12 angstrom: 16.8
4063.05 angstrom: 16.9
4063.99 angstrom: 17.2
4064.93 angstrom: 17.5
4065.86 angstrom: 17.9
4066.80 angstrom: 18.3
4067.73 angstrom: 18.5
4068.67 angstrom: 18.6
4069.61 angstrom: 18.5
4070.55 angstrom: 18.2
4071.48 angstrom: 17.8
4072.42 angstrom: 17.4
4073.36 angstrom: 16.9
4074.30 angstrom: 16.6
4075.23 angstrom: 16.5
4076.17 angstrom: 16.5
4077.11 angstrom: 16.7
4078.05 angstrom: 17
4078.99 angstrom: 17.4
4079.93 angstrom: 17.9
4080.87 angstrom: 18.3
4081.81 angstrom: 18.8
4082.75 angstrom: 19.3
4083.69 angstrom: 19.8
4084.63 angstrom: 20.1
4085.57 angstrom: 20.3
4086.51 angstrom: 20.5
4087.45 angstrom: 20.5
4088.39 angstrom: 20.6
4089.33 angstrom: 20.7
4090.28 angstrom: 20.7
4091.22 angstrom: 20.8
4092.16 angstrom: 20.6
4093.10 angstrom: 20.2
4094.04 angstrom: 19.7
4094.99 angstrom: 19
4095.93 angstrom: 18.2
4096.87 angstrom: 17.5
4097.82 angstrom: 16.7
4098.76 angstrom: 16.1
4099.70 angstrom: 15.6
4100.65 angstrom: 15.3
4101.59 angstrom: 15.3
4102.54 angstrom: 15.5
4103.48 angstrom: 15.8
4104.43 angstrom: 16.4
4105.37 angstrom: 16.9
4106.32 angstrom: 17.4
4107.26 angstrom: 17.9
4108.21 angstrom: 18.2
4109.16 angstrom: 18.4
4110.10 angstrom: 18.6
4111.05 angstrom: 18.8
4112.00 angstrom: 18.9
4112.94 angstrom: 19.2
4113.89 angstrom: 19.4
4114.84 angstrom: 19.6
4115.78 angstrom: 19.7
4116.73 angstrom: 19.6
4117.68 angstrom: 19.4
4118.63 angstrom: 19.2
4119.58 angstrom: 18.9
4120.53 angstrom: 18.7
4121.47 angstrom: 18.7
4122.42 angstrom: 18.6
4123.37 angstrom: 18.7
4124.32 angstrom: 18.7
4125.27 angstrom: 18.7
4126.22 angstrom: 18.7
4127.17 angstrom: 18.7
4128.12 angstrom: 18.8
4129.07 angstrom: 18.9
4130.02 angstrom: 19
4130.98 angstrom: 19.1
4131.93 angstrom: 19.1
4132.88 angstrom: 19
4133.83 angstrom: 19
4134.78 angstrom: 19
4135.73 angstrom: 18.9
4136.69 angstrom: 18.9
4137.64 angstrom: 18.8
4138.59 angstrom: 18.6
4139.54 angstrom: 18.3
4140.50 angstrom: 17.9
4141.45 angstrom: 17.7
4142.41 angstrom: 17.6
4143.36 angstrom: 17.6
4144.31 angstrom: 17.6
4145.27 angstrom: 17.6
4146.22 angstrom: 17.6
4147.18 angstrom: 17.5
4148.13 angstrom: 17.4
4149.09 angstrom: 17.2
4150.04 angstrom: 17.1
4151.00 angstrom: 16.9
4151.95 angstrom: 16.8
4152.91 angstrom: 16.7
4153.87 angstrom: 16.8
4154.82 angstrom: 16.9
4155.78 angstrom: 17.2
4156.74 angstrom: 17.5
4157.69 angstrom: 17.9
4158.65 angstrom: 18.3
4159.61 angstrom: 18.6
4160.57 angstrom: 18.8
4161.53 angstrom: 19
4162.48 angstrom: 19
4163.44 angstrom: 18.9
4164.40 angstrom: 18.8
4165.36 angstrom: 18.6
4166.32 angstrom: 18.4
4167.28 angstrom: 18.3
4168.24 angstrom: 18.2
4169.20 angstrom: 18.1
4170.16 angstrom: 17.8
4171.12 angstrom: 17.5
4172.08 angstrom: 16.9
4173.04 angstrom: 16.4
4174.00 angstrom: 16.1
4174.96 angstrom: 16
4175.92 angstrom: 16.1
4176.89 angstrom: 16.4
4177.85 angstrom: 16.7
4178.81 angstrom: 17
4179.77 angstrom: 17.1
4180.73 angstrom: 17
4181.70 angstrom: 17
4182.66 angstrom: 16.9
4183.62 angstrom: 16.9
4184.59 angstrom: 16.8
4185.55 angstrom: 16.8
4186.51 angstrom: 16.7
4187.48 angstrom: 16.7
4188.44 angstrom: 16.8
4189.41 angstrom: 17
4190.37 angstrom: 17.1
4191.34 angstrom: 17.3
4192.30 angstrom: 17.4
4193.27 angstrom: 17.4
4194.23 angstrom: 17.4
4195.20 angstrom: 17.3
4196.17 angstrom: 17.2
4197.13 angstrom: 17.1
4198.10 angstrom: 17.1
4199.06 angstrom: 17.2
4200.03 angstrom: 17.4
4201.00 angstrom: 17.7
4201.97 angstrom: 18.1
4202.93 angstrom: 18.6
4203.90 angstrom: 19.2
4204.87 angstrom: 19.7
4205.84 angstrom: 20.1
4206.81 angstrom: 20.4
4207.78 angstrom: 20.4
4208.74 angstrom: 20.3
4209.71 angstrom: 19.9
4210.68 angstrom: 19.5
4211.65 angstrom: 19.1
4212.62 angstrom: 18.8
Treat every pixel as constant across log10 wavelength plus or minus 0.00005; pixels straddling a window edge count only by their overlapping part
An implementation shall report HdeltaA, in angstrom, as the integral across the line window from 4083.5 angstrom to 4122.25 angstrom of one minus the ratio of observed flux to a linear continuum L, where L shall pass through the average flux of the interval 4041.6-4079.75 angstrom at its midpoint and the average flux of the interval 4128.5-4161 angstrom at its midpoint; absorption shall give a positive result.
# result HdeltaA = -1.4 angstrom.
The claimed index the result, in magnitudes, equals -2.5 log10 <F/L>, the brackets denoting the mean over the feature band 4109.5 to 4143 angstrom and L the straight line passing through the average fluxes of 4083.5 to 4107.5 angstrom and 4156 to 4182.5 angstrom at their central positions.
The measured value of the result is -0.045 mag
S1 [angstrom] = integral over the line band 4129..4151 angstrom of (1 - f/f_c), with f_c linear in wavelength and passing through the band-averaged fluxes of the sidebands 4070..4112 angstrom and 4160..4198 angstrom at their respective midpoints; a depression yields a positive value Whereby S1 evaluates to -0.61 angstrom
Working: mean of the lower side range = 18.1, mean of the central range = 18.2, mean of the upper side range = 17.4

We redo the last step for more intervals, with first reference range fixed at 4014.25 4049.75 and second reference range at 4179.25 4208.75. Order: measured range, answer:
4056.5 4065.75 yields 0.8 angstrom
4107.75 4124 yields -0.5 angstrom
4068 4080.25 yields 0.9 angstrom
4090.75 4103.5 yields 0.6 angstrom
